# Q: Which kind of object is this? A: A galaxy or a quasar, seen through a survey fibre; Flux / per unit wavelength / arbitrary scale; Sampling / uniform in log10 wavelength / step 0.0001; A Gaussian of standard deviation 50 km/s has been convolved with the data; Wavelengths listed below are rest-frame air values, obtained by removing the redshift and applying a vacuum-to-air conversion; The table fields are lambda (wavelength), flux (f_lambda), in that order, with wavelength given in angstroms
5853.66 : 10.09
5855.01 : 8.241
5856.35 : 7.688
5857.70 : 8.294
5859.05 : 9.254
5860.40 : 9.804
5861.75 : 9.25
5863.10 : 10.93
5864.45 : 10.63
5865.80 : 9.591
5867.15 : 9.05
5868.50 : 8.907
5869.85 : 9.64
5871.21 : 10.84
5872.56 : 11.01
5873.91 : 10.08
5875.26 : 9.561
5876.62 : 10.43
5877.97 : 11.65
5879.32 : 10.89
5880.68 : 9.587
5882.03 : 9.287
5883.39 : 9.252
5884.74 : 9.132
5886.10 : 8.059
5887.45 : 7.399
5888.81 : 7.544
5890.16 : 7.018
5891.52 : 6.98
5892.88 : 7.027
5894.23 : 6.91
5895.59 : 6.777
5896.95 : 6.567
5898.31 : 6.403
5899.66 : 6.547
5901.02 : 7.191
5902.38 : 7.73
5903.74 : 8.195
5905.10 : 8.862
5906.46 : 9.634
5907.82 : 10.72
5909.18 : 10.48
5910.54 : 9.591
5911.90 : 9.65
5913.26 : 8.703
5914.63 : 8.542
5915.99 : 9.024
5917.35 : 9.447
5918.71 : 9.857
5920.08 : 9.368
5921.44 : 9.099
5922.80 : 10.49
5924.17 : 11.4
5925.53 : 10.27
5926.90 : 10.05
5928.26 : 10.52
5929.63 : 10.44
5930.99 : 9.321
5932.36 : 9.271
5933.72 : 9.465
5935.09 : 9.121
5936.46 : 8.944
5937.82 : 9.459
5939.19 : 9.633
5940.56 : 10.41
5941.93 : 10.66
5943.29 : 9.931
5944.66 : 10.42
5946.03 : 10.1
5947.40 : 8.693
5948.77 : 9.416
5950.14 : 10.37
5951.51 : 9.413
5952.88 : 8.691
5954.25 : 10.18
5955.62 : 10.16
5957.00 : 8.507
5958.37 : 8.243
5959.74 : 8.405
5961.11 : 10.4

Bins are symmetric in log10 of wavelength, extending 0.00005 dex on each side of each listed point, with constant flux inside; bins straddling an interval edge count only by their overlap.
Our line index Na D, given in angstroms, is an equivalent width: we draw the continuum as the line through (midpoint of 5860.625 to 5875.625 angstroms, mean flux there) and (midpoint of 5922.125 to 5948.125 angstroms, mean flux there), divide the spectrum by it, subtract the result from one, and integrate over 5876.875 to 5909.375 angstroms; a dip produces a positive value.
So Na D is 5.31 angstroms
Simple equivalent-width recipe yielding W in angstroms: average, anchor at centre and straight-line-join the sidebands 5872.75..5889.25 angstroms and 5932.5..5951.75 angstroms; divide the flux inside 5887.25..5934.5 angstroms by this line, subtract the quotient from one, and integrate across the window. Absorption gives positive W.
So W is 4.1 angstroms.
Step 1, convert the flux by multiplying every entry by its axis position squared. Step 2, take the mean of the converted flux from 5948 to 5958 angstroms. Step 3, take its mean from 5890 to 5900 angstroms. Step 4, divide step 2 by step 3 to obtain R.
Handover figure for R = 1.4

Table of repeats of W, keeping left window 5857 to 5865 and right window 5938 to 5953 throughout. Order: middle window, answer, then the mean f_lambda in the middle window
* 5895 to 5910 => 2.5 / 8.12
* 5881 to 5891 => 1.5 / 8.27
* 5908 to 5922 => 0.5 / 9.43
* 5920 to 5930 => -0.5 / 10.2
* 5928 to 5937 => 0.2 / 9.54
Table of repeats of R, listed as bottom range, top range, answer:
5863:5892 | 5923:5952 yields 1.07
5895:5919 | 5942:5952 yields 1.17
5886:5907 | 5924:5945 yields 1.36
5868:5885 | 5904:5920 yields 0.95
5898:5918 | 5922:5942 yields 1.14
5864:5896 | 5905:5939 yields 1.08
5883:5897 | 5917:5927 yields 1.35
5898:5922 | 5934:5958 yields 1.10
